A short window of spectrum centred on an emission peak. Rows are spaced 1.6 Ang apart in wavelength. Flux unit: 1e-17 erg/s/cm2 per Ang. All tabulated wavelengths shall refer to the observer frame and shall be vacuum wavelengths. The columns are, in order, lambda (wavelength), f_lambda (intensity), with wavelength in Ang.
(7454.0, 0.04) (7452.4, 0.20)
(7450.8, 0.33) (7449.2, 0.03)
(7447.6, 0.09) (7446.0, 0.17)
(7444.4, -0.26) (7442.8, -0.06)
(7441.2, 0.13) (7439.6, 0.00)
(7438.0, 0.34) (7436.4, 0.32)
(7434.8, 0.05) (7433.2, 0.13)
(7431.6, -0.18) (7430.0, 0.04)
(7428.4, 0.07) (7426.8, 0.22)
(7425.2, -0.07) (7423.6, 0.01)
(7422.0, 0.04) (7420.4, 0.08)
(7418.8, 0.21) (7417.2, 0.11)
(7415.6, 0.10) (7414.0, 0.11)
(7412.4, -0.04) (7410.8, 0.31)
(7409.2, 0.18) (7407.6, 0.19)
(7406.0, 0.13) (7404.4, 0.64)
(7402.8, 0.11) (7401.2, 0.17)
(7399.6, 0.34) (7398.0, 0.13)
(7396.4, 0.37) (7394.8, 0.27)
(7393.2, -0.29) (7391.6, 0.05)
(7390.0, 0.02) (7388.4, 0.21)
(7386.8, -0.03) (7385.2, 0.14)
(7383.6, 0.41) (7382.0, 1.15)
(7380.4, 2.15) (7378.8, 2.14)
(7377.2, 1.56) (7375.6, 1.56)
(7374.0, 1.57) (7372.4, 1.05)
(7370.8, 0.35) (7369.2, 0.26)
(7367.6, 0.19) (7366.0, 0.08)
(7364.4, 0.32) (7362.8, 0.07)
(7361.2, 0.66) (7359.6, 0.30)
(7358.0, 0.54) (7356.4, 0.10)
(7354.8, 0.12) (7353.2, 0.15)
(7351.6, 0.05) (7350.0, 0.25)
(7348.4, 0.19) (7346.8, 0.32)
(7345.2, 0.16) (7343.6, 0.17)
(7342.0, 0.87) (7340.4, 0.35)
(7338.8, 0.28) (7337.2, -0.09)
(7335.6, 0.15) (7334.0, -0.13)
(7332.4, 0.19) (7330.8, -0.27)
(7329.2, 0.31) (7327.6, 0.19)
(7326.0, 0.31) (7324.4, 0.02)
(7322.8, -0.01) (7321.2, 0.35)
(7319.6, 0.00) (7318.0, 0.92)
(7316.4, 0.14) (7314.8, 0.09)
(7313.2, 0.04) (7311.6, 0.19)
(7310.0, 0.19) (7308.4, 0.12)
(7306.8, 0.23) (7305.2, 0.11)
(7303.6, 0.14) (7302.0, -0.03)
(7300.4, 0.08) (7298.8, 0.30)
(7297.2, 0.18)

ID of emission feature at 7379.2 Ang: [O II]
